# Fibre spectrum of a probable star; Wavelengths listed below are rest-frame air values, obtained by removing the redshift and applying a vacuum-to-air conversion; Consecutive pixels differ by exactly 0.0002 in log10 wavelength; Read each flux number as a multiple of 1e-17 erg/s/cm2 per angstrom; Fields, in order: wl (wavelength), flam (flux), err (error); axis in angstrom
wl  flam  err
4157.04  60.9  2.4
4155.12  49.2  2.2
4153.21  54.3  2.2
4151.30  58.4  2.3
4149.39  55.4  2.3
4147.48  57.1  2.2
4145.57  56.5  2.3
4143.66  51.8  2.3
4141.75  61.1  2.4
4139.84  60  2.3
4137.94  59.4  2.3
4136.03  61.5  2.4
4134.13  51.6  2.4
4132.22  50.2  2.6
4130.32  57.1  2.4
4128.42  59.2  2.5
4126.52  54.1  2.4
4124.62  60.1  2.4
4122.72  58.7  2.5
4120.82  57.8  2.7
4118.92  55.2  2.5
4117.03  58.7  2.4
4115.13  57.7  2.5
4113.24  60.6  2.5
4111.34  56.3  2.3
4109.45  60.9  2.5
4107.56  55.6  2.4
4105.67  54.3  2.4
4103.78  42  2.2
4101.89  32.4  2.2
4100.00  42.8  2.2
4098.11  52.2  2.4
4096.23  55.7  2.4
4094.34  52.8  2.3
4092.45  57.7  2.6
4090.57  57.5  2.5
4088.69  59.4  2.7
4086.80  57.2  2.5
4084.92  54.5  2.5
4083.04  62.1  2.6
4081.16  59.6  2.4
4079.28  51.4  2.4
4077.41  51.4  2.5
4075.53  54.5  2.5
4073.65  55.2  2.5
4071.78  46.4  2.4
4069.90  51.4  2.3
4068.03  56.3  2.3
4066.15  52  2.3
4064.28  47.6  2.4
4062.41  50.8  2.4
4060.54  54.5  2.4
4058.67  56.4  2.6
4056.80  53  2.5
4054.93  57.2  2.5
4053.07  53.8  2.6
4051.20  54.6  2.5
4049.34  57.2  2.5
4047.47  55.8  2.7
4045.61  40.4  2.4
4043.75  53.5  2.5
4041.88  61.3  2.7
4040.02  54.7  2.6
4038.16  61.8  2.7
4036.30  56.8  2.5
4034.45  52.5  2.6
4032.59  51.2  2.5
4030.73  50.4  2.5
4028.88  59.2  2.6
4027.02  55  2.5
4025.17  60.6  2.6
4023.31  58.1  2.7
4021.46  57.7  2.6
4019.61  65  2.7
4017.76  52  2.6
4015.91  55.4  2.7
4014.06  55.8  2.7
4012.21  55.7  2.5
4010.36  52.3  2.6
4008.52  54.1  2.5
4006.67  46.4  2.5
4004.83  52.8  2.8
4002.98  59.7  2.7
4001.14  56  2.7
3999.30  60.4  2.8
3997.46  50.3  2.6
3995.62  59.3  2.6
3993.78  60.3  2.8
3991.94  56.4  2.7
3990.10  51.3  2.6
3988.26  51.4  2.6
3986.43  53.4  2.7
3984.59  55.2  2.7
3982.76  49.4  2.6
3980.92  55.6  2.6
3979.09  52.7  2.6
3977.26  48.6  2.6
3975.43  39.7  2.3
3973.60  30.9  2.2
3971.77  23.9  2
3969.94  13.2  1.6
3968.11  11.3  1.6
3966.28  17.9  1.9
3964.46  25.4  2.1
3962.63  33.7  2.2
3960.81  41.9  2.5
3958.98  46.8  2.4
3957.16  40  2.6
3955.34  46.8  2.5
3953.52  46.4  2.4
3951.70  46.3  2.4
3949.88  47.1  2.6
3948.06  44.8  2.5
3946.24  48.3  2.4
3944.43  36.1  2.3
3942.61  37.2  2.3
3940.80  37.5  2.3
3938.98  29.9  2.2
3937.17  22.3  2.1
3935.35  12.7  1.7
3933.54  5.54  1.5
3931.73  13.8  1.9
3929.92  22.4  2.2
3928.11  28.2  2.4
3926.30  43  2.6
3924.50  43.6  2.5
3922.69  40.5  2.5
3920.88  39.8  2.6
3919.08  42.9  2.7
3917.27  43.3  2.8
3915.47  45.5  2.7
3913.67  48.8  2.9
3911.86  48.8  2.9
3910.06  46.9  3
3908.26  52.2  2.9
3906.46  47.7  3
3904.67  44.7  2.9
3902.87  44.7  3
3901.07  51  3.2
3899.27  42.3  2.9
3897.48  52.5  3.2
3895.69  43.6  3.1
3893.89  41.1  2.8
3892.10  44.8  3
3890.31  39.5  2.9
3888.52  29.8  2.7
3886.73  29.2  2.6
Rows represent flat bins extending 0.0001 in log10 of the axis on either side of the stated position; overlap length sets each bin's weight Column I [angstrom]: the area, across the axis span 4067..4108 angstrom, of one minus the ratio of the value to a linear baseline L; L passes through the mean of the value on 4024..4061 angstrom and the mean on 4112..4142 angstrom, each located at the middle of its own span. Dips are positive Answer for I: 2.6 angstrom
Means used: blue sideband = 55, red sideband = 57.6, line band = 52.8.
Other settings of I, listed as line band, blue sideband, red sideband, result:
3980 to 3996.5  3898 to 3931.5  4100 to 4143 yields -2.63 angstrom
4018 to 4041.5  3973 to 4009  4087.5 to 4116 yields -1.88 angstrom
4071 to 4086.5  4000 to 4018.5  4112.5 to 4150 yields 0.36 angstrom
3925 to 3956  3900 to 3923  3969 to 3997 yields 8.61 angstrom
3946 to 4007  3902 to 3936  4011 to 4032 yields 4.77 angstrom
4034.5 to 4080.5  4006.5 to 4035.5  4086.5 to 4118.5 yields 0.78 angstrom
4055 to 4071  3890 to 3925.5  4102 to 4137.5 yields -0.01 angstrom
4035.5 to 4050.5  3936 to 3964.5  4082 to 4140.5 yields -2.01 angstrom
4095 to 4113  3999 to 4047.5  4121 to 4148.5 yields 1.87 angstrom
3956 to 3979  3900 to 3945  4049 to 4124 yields 5.36 angstrom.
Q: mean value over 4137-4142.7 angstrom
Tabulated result 60.2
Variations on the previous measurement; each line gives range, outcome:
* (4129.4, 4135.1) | 53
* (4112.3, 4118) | 59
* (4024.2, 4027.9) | 57.8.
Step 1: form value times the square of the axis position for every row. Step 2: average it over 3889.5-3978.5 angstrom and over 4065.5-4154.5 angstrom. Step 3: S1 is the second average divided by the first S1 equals 1.6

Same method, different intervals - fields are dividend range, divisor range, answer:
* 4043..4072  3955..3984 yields 1.52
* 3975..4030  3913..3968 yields 1.59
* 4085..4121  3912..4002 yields 1.45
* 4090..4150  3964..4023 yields 1.22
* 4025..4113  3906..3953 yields 1.54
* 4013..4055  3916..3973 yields 1.74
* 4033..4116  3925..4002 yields 1.44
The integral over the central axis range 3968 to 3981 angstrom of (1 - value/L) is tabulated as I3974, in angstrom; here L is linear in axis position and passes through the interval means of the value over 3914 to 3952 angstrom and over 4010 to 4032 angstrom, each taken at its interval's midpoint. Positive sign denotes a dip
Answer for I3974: 3.1 angstrom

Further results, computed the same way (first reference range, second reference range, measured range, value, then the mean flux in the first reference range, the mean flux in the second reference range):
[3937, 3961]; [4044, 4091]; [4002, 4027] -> -3.8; 41.4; 54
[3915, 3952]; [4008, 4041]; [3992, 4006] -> -1.9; 34.5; 56.1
